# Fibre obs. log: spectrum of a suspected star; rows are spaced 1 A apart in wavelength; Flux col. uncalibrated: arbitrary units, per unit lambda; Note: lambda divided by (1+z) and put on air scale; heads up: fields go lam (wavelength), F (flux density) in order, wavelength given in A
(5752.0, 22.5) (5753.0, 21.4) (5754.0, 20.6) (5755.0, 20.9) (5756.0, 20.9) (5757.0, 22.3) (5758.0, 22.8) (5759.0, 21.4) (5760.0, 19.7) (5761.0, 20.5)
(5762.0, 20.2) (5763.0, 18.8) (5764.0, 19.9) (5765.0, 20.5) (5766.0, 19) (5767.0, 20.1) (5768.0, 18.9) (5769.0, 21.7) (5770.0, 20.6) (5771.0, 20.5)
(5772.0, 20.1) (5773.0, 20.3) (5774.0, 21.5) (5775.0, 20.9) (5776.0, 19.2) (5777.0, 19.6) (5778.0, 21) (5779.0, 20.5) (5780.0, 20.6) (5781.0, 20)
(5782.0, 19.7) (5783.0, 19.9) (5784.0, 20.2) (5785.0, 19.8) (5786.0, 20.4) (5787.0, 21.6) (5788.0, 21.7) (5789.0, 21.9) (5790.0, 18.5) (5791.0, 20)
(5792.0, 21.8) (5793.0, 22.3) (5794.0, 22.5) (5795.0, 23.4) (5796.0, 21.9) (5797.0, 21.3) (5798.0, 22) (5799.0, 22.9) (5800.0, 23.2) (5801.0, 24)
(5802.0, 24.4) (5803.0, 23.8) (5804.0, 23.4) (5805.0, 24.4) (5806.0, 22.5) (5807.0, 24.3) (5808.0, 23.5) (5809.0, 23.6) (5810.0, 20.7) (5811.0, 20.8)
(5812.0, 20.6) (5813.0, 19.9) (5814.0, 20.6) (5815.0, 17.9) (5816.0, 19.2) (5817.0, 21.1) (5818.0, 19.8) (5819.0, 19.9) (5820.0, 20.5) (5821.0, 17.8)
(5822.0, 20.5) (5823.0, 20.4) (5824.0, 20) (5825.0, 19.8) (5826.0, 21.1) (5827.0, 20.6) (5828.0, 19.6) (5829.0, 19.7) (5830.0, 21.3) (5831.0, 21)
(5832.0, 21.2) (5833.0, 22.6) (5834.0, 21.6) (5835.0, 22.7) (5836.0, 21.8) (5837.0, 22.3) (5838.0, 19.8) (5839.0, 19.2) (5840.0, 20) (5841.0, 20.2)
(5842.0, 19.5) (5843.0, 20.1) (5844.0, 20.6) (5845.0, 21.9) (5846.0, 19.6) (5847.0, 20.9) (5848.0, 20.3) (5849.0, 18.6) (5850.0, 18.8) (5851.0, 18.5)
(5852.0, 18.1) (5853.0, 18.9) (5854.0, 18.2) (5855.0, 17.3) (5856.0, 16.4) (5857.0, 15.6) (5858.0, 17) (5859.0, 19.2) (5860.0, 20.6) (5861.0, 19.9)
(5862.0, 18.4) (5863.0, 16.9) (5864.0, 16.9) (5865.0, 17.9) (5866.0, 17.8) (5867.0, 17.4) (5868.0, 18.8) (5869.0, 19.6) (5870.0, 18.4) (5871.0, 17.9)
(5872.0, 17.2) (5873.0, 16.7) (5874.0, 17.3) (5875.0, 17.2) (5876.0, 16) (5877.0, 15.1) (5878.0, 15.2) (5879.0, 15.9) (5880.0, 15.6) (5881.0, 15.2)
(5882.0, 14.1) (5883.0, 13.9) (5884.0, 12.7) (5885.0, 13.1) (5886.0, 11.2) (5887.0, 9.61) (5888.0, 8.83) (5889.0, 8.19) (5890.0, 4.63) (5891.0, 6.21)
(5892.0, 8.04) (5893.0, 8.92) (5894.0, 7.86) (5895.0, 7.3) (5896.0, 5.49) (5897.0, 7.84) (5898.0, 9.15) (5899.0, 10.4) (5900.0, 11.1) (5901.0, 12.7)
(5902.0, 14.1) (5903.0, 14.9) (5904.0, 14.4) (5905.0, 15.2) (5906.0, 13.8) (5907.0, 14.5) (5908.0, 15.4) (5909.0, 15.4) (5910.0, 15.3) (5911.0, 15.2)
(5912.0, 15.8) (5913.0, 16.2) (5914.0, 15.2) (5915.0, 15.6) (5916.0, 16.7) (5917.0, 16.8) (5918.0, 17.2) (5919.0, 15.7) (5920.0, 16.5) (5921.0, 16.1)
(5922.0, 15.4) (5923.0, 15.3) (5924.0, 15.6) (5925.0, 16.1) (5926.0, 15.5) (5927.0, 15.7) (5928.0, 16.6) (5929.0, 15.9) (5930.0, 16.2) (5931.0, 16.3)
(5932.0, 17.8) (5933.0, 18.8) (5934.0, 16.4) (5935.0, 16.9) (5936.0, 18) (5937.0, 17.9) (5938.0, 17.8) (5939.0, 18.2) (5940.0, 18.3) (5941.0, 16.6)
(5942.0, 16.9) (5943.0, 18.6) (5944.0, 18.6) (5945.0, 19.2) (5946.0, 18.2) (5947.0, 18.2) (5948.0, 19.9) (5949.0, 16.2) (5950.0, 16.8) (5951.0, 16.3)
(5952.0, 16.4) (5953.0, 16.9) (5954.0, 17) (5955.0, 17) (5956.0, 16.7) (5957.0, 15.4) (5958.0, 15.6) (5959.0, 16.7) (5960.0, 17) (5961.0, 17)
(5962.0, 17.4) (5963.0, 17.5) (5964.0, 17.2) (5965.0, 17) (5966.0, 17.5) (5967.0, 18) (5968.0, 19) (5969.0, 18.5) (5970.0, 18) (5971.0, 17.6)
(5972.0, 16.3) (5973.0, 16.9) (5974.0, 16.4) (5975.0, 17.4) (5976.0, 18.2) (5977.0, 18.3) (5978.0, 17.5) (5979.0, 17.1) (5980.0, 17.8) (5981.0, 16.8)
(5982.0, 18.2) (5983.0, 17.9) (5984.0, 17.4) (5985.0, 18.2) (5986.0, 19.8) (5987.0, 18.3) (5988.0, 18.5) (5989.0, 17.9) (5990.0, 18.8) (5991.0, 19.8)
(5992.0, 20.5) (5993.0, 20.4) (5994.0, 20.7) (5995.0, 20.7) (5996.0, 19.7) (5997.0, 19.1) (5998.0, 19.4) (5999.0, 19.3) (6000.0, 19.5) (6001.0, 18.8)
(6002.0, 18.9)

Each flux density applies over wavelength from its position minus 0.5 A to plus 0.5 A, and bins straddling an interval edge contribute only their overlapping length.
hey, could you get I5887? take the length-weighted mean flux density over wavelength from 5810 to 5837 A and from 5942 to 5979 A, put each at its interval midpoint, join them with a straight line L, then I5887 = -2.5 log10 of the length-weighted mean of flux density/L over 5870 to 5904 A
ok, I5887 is 0.48 mag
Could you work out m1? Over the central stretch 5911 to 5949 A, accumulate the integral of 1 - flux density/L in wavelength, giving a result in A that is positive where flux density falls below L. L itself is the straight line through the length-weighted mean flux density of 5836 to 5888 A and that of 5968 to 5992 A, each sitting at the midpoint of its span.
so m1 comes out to 1.91 A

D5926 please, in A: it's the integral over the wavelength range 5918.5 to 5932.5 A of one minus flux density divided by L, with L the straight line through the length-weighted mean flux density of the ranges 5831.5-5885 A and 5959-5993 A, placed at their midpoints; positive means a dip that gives 1.57 A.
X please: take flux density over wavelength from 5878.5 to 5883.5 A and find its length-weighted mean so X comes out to 14.9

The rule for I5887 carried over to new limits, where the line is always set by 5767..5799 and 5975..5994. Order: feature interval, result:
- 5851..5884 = 0.16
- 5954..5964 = 0.12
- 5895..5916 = 0.41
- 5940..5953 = 0.07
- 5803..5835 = -0.03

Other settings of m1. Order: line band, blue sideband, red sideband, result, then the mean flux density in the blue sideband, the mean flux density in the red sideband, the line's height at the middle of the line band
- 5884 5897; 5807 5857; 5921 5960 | 7.1 A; 20.2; 17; 18.5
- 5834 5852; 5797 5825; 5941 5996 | 0.4 A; 21.5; 17.8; 20.8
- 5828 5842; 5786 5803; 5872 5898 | -2.8 A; 22.1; 11.7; 17.5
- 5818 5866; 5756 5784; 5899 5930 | -4.8 A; 20.4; 15.3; 17.8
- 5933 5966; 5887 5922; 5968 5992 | -3.3 A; 12.5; 18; 15.8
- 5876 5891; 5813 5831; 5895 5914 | 2.6 A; 20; 13.1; 14.8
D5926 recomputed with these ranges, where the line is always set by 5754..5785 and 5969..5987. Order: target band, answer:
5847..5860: 0.7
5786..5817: -3.0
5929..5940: 0.5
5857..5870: 0.6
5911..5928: 2.3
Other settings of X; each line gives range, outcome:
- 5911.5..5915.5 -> 15.7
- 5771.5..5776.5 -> 20.4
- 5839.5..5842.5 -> 19.9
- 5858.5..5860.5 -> 19.9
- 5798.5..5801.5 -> 23.4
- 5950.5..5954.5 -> 16.6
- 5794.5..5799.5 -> 22.3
